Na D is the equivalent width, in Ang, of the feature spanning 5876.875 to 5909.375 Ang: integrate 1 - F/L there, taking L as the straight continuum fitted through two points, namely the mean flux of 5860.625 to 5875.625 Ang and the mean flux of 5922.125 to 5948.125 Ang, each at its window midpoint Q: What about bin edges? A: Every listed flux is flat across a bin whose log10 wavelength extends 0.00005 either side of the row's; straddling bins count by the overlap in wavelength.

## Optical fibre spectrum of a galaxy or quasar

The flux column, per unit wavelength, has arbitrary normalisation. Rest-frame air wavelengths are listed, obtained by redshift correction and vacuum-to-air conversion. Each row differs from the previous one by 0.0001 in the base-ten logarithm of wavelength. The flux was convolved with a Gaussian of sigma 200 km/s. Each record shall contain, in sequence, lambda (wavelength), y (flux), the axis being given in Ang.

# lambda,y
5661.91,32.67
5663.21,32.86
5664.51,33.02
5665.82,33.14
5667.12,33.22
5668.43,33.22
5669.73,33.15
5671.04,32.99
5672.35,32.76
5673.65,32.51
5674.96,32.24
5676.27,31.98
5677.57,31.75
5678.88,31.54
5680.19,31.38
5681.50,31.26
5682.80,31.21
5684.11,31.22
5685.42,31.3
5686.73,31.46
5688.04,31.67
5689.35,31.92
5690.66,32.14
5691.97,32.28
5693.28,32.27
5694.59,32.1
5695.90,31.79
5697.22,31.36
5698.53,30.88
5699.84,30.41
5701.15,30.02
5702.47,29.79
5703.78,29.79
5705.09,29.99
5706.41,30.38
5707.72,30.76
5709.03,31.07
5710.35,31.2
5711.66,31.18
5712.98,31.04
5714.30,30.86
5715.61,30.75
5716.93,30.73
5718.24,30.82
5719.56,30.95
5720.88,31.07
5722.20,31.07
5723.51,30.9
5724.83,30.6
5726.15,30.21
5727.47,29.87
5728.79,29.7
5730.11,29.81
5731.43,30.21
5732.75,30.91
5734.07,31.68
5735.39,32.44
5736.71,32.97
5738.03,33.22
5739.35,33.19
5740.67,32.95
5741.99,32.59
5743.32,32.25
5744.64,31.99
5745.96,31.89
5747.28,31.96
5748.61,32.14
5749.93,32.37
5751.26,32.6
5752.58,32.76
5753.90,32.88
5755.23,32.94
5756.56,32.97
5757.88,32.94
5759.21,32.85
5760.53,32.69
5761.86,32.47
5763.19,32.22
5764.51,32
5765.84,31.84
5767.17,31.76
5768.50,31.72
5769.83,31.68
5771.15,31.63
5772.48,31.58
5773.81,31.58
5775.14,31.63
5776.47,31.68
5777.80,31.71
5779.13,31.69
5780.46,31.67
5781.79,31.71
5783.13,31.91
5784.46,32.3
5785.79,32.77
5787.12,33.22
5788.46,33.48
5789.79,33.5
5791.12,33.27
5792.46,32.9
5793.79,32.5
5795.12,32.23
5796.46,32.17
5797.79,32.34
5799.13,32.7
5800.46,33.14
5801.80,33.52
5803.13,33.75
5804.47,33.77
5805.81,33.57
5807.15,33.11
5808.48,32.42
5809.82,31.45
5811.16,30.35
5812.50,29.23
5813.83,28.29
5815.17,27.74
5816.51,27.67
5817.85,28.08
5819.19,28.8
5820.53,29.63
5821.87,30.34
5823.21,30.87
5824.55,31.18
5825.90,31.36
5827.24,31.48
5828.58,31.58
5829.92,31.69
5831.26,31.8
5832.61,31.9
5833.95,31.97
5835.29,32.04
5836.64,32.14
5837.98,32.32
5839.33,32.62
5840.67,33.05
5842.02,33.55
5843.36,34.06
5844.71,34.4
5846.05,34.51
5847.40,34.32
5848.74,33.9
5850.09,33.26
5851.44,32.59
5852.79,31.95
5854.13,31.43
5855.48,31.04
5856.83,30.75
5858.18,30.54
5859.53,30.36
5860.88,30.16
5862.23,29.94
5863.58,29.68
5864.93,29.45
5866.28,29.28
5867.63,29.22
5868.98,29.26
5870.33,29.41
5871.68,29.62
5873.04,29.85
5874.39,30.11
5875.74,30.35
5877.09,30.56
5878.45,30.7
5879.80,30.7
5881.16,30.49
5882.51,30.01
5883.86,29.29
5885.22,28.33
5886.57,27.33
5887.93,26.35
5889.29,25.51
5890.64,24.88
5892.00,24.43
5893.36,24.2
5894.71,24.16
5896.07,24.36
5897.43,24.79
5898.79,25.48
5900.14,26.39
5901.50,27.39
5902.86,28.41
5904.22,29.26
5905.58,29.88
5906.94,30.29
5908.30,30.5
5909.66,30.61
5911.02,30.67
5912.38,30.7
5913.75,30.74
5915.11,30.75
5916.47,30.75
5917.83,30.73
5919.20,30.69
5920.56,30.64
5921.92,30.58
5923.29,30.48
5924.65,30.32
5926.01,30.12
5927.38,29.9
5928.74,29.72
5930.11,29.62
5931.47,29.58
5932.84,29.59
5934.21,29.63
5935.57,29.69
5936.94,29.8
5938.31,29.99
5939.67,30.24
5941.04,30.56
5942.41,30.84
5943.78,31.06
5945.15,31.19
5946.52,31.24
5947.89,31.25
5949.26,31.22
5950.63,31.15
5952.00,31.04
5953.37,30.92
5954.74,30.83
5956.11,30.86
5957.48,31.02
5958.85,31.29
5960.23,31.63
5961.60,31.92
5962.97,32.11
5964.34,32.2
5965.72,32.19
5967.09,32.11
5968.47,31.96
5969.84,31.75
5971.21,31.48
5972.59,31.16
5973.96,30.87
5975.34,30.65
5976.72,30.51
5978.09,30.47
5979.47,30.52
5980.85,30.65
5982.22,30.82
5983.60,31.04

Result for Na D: 2.4 Ang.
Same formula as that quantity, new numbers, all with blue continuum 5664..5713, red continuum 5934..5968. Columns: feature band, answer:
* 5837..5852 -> -1.1 Ang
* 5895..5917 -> 1.7 Ang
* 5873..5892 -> 1.5 Ang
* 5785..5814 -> -1.0 Ang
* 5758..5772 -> -0.3 Ang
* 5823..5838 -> -0.2 Ang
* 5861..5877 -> 0.8 Ang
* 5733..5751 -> -0.5 Ang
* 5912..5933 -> 0.5 Ang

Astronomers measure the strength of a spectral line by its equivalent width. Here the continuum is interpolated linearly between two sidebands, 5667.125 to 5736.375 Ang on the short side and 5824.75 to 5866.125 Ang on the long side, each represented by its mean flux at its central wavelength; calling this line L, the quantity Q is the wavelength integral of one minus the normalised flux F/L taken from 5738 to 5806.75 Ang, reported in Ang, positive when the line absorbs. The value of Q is -1.9 Ang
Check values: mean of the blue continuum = 31.3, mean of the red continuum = 31.9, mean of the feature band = 32.5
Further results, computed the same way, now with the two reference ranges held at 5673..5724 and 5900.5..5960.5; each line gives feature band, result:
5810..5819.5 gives 0.6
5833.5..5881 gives -1.2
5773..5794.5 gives -1.0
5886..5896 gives 1.7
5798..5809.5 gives -0.9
